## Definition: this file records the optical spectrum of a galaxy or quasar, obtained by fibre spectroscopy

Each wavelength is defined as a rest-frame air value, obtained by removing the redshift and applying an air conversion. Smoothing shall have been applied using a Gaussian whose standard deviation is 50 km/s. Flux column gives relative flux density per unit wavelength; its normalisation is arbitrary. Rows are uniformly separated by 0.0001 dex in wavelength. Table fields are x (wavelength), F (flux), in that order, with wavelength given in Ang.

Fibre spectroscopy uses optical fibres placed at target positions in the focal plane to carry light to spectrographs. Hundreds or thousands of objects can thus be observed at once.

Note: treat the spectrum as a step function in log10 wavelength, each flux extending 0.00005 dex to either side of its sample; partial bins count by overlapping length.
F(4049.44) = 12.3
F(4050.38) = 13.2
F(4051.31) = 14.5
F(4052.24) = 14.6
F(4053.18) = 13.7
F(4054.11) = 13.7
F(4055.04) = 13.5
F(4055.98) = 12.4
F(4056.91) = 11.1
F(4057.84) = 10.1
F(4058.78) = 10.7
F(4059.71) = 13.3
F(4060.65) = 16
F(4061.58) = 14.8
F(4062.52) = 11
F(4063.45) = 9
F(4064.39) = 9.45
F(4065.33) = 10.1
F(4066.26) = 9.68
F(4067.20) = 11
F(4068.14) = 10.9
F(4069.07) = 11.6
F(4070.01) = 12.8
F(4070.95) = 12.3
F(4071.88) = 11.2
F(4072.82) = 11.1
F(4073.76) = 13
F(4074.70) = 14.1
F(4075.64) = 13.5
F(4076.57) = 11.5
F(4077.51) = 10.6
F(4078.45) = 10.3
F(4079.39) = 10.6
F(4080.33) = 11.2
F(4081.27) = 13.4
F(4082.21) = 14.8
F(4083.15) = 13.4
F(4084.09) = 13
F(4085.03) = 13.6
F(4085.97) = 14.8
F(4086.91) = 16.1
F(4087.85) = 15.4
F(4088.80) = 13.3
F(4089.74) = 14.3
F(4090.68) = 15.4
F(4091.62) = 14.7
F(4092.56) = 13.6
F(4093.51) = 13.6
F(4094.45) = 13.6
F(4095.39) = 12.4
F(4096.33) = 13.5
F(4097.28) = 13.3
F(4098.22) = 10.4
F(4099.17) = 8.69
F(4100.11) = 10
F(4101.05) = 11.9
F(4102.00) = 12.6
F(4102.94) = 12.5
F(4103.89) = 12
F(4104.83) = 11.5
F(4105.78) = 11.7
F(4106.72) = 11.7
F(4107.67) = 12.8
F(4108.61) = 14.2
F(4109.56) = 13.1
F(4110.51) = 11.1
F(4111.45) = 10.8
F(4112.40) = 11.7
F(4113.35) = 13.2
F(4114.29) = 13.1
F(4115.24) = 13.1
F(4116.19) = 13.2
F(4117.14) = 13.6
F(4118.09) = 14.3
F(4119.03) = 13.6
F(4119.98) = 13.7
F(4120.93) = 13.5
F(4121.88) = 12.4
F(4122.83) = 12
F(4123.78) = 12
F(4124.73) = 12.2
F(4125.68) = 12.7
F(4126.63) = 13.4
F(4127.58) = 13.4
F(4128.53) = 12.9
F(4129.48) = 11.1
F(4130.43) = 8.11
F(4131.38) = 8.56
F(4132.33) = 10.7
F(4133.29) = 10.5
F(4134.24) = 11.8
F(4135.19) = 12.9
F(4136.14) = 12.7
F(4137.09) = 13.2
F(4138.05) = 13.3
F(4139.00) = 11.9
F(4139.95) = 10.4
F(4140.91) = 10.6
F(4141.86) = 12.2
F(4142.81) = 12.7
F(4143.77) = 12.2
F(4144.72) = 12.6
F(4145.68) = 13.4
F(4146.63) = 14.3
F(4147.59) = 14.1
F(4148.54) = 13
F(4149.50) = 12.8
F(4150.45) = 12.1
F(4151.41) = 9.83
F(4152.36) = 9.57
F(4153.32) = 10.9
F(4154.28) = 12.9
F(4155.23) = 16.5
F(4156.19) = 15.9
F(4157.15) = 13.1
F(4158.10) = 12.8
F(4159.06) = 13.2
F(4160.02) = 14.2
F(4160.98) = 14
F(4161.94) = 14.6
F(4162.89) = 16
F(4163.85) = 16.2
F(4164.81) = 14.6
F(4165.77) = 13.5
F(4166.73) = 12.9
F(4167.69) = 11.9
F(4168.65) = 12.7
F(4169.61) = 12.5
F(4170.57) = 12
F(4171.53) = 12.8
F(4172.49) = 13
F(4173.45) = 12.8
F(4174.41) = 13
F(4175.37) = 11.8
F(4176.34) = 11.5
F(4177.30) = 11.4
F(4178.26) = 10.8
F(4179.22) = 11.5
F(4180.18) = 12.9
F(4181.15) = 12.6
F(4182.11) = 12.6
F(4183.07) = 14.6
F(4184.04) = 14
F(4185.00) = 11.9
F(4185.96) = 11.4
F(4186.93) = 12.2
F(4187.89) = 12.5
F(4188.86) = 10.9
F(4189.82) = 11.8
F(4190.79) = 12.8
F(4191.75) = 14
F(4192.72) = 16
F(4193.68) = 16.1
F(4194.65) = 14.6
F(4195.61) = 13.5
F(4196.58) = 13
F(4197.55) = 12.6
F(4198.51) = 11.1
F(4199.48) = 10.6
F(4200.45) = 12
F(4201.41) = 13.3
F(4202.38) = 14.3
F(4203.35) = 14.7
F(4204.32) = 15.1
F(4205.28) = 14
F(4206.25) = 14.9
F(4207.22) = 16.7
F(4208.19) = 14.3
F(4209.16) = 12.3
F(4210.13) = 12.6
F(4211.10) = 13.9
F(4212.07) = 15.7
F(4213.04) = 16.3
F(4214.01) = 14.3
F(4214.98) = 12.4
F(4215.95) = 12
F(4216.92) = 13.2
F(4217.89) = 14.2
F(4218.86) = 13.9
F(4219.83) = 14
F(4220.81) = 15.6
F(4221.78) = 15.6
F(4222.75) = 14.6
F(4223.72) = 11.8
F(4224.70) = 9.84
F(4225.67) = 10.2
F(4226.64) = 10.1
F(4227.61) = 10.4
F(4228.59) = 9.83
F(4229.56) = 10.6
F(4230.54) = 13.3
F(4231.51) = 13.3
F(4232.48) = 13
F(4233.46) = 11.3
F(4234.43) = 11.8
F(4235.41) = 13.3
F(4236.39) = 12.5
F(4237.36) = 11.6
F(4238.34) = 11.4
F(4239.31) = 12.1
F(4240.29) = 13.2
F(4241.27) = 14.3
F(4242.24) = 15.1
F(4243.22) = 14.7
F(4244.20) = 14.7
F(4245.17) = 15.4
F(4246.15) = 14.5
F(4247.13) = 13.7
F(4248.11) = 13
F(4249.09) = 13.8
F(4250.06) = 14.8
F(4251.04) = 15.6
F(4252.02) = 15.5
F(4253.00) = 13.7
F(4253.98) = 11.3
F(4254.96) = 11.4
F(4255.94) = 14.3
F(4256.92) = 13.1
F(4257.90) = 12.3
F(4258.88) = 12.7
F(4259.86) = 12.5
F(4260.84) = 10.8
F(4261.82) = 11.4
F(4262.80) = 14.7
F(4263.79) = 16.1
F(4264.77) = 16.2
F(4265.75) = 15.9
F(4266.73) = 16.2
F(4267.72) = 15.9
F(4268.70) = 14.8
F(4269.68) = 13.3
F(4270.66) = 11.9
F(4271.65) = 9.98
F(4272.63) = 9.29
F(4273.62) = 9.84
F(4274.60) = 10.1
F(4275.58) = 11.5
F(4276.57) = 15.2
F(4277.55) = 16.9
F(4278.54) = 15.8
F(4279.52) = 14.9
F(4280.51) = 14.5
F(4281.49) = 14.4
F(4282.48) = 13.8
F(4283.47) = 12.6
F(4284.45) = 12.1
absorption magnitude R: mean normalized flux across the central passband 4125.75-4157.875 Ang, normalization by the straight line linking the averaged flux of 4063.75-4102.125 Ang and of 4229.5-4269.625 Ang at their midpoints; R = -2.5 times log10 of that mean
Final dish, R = 0.052 mag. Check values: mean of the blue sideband 12.4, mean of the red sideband 13.6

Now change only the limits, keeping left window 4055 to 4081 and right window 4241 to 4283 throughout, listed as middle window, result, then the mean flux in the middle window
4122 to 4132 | 0.057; 11.7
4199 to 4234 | 0.004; 13.2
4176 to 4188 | 0.048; 12.3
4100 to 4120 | -0.039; 12.5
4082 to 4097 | -0.183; 14.1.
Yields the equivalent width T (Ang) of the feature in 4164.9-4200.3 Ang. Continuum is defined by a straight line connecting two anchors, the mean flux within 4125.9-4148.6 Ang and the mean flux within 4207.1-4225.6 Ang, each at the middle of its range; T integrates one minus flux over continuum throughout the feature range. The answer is 0.91 Ang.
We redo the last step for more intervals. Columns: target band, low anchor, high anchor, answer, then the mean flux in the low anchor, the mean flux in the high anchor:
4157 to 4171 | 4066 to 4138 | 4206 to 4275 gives -0.9 Ang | 12.5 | 13.2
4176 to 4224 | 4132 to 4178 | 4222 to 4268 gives -1.6 Ang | 12.8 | 13.1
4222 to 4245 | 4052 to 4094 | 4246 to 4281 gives 1.7 Ang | 12.6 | 13.5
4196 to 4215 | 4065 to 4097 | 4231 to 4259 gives -0.7 Ang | 12.8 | 13.4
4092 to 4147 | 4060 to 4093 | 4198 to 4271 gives 2.4 Ang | 12.6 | 13.4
